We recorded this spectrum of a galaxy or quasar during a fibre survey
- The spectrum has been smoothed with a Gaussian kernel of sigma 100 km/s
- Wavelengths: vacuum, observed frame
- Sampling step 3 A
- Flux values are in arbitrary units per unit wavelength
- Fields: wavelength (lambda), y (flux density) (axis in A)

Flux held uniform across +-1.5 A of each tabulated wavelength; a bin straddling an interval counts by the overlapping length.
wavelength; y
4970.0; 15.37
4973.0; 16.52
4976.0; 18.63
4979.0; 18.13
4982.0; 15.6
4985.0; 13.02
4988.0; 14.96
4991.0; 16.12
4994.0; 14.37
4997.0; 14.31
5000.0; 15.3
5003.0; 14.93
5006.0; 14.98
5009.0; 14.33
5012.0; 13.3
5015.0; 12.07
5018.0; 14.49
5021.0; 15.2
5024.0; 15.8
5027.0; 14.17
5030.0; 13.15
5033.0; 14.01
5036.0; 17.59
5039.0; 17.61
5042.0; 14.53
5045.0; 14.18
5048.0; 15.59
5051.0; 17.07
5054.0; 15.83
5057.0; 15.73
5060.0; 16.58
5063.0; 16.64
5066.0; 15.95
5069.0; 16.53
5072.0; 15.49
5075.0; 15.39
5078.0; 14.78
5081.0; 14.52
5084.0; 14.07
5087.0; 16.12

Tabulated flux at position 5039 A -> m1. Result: 17.61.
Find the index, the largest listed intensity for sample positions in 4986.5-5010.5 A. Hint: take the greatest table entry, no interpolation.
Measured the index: 16.12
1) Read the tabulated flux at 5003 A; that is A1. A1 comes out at 14.93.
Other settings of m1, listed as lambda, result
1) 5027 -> 14.17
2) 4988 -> 14.96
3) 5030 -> 13.15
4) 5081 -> 14.52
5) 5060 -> 16.58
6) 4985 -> 13.02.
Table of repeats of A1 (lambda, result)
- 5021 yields 15.2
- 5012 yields 13.3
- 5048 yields 15.59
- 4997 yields 14.31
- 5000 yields 15.3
